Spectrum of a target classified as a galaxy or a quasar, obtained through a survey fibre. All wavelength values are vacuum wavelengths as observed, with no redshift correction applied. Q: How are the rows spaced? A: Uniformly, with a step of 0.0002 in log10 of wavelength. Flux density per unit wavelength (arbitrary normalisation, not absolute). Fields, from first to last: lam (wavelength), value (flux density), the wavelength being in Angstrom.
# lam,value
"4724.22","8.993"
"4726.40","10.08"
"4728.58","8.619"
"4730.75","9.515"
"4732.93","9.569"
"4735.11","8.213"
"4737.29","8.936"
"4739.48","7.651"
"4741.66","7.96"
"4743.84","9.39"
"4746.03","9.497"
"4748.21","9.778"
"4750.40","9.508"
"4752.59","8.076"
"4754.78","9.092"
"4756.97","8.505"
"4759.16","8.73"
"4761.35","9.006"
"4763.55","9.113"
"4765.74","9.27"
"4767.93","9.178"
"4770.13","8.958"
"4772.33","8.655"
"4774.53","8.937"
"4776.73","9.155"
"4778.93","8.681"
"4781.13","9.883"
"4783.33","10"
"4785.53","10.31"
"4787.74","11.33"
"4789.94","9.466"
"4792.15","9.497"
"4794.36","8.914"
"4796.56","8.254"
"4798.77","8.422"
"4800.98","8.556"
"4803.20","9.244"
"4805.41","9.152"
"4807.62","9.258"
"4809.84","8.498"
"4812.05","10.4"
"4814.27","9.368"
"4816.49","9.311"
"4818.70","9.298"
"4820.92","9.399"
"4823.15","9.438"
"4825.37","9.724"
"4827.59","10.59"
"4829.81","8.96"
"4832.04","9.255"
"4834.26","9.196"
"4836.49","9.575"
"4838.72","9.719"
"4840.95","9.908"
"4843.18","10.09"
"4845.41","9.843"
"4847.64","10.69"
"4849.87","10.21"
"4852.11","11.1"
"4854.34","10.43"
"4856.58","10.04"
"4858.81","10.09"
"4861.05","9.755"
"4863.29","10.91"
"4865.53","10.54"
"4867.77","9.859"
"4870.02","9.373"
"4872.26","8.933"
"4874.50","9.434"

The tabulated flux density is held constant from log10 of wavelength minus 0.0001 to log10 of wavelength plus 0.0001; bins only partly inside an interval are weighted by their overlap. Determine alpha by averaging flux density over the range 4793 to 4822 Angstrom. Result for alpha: 9.09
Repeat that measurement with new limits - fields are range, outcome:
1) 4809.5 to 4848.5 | 9.64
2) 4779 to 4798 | 9.63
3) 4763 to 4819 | 9.28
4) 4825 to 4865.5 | 10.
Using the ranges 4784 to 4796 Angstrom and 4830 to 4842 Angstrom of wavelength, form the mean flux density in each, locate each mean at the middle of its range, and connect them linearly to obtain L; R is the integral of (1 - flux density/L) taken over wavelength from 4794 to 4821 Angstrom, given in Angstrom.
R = 1.7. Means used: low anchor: 9.84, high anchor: 9.48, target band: 9.08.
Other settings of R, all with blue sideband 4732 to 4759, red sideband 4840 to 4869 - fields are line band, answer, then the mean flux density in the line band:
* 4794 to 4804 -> 0.9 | 8.64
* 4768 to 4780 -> 0.4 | 8.9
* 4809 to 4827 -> 0.6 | 9.48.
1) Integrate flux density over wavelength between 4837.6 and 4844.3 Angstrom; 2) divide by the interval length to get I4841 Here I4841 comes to 9.9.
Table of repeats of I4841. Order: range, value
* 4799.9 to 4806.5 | 8.98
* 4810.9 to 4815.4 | 9.87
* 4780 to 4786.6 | 10.1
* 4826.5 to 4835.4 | 9.5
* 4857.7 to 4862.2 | 9.92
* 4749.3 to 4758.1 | 8.79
